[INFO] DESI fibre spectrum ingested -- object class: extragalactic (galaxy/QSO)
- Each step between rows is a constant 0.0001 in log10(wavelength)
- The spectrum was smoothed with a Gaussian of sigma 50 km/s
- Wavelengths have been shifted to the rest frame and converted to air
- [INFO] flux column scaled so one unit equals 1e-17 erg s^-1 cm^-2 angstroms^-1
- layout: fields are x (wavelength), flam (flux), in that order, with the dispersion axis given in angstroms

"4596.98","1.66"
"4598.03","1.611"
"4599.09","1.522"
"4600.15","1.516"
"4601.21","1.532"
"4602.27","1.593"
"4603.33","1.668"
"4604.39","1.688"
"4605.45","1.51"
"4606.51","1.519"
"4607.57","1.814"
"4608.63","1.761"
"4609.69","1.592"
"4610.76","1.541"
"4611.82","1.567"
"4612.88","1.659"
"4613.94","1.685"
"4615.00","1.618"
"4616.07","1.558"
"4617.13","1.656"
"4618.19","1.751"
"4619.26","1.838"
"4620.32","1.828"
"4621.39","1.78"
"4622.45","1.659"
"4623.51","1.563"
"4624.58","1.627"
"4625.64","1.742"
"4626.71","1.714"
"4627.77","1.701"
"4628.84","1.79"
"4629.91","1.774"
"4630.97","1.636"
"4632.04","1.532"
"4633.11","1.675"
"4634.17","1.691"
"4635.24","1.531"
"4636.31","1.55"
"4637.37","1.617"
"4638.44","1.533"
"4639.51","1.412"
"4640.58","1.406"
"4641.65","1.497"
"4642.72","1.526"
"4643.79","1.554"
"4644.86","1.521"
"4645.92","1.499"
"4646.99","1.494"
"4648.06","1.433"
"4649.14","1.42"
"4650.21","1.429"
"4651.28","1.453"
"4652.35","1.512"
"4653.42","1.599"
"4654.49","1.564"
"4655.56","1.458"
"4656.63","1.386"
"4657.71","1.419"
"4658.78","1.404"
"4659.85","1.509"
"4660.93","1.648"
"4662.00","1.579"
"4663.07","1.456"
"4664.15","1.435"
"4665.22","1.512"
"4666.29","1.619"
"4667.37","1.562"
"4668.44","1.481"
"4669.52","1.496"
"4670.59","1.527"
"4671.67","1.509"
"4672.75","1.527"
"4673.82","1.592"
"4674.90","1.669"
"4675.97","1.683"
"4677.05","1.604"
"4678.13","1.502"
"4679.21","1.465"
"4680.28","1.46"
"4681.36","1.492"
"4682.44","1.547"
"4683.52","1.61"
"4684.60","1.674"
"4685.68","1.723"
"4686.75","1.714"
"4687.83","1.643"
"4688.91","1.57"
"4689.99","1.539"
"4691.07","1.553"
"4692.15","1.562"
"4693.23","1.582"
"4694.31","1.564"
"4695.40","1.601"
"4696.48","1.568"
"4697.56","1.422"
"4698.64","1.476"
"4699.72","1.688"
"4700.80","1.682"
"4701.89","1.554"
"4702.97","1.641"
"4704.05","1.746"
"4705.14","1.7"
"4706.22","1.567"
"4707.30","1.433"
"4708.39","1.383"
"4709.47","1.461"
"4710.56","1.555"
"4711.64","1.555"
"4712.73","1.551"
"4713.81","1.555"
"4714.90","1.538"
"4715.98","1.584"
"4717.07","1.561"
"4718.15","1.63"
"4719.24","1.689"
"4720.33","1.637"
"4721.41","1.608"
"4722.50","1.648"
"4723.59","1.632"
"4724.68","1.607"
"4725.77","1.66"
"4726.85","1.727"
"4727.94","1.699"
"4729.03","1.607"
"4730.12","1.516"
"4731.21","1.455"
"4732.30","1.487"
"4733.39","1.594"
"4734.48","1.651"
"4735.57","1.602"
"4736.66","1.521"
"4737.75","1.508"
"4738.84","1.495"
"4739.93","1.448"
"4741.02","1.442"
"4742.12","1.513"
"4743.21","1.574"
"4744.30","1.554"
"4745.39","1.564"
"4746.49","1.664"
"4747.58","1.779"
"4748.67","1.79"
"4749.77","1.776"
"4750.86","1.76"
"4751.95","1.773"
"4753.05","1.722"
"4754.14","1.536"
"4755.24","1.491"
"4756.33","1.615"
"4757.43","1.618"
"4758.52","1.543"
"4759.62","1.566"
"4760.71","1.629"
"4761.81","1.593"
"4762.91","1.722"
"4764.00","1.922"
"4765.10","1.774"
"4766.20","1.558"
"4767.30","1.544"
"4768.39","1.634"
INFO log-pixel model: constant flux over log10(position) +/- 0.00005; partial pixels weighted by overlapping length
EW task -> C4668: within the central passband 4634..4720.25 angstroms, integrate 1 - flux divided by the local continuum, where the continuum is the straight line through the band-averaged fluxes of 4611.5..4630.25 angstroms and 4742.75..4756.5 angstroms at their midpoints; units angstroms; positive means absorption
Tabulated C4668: 6.96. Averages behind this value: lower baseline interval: 1.7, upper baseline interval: 1.66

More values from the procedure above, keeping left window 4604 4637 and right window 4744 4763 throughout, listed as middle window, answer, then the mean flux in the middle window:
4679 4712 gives 1.63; 1.57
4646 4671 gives 2.46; 1.5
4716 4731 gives 0.23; 1.63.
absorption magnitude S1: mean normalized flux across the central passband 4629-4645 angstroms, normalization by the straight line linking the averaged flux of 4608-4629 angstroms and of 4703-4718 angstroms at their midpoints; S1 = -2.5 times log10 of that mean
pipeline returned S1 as 0.06 mag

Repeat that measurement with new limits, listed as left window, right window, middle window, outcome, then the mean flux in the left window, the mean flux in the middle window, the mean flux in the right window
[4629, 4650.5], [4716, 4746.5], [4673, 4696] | -0.02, 1.54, 1.59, 1.58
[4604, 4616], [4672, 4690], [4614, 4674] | 0.03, 1.63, 1.57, 1.59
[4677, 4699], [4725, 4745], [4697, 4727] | -0.02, 1.57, 1.59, 1.56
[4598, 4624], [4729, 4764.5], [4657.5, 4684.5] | 0.06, 1.64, 1.54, 1.61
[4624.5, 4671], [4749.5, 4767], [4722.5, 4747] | 0.04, 1.54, 1.57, 1.66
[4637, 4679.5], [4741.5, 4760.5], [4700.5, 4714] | 0.01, 1.51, 1.57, 1.64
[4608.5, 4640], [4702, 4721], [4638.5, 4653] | 0.11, 1.65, 1.48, 1.58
